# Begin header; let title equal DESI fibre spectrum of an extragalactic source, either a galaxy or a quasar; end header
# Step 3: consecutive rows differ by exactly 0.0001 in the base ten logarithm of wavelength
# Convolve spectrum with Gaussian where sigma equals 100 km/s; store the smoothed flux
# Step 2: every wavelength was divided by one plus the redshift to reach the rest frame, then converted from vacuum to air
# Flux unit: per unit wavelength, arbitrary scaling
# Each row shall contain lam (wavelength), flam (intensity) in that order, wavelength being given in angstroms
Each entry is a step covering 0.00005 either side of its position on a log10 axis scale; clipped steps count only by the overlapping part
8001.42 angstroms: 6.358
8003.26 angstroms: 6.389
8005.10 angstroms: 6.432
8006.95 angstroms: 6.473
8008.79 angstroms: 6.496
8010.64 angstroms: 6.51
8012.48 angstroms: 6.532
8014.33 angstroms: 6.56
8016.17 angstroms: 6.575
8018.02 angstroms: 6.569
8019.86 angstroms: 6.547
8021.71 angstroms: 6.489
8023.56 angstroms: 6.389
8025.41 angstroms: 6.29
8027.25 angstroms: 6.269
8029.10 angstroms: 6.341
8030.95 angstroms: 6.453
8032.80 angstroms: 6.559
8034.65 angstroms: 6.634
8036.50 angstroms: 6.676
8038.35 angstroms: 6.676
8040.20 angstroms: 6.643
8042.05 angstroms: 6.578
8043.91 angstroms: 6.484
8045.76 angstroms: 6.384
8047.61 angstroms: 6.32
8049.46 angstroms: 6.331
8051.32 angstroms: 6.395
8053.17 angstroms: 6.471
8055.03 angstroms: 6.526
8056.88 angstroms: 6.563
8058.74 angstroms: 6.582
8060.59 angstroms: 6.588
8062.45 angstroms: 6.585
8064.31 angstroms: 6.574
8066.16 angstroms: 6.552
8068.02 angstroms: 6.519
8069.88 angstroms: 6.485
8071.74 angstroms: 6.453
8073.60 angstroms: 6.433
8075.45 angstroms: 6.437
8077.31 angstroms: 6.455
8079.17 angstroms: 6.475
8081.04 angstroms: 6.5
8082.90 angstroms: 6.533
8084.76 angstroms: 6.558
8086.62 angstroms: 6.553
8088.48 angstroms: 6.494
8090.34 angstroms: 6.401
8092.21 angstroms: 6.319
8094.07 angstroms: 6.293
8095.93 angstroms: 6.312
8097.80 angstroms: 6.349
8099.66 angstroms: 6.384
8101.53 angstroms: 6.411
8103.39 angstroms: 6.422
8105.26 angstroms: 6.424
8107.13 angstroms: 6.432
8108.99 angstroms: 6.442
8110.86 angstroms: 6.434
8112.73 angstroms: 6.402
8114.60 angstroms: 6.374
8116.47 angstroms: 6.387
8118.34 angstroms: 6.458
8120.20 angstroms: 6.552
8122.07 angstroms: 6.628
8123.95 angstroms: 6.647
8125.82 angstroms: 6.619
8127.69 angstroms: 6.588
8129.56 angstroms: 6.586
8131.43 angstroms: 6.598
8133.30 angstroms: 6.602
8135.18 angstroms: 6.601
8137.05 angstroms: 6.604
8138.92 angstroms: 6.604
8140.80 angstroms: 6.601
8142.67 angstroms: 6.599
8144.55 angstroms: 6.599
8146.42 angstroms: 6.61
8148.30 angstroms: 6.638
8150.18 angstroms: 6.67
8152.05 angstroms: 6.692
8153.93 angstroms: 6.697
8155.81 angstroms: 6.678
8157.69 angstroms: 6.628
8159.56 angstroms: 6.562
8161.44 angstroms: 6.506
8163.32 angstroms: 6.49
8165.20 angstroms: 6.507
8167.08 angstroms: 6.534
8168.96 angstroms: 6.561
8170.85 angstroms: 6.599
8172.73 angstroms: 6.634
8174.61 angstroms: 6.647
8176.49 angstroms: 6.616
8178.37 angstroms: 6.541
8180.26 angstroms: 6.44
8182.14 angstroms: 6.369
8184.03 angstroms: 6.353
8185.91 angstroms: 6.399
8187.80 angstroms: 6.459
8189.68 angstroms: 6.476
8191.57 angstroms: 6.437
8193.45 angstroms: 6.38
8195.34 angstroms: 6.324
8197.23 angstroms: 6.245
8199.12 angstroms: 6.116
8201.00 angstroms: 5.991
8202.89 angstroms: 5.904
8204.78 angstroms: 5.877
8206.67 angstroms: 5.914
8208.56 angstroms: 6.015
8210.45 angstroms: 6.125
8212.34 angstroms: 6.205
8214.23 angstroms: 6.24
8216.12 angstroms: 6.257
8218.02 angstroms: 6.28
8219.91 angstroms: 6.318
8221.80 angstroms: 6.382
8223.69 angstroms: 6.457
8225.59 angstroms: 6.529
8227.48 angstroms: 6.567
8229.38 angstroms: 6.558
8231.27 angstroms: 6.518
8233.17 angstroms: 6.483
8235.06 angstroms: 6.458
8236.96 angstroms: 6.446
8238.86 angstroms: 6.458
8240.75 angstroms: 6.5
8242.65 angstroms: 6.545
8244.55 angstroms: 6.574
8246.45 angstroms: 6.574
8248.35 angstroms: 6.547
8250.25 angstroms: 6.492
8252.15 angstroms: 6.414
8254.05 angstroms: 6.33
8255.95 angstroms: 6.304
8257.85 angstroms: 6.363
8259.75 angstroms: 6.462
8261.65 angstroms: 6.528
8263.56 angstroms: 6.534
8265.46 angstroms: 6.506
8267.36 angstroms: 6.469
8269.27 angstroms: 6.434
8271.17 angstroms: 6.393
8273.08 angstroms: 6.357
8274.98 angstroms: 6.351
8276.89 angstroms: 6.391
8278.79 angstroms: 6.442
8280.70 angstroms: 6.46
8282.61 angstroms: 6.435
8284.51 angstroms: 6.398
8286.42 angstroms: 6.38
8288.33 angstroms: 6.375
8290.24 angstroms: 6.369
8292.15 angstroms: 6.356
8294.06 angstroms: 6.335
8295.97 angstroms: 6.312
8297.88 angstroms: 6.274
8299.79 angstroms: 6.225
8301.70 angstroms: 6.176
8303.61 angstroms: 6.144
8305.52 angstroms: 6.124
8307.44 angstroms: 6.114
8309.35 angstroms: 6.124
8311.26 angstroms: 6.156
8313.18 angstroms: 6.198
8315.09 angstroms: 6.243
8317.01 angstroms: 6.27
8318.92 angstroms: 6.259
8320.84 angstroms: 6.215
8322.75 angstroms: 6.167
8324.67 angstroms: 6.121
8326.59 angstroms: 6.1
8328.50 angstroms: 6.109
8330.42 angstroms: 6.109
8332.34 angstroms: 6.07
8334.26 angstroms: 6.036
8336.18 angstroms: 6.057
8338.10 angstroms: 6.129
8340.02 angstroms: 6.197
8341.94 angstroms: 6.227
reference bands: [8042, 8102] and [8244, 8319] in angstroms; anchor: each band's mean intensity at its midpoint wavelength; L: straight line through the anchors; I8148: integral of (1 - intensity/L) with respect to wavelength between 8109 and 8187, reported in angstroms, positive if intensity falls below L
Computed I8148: -1.6 angstroms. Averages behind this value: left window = 6.46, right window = 6.35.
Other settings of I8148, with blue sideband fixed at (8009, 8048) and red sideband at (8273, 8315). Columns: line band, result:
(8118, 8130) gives -0.3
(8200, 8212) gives 0.7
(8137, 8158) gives -0.7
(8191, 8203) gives 0.3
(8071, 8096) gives 0.0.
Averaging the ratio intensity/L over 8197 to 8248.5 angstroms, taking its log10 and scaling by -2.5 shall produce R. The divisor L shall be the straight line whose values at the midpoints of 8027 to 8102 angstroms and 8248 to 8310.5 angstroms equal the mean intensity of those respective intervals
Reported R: 0.01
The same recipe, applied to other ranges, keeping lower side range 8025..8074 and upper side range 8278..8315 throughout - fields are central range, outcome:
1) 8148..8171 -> -0.03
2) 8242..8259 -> -0.02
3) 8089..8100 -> 0.02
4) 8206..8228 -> 0.01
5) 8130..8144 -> -0.03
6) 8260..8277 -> -0.02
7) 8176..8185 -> -0.01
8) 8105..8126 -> -0.01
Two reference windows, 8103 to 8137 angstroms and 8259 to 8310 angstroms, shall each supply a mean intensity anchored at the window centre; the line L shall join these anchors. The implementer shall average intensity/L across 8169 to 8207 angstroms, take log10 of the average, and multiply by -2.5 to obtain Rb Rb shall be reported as 0.02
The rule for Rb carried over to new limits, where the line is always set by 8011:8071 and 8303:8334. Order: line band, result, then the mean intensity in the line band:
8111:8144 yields -0.026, 6.55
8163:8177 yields -0.039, 6.58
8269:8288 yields -0.034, 6.4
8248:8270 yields -0.037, 6.45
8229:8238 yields -0.039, 6.49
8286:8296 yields -0.029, 6.35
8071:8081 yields 0.001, 6.45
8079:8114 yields 0.002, 6.43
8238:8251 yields -0.048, 6.53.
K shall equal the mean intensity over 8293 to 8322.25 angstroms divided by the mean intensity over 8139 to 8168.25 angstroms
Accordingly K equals 0.94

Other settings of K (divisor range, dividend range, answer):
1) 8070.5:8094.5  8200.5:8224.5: 0.95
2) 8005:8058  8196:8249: 0.97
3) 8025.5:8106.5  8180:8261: 0.98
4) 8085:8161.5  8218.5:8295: 0.99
